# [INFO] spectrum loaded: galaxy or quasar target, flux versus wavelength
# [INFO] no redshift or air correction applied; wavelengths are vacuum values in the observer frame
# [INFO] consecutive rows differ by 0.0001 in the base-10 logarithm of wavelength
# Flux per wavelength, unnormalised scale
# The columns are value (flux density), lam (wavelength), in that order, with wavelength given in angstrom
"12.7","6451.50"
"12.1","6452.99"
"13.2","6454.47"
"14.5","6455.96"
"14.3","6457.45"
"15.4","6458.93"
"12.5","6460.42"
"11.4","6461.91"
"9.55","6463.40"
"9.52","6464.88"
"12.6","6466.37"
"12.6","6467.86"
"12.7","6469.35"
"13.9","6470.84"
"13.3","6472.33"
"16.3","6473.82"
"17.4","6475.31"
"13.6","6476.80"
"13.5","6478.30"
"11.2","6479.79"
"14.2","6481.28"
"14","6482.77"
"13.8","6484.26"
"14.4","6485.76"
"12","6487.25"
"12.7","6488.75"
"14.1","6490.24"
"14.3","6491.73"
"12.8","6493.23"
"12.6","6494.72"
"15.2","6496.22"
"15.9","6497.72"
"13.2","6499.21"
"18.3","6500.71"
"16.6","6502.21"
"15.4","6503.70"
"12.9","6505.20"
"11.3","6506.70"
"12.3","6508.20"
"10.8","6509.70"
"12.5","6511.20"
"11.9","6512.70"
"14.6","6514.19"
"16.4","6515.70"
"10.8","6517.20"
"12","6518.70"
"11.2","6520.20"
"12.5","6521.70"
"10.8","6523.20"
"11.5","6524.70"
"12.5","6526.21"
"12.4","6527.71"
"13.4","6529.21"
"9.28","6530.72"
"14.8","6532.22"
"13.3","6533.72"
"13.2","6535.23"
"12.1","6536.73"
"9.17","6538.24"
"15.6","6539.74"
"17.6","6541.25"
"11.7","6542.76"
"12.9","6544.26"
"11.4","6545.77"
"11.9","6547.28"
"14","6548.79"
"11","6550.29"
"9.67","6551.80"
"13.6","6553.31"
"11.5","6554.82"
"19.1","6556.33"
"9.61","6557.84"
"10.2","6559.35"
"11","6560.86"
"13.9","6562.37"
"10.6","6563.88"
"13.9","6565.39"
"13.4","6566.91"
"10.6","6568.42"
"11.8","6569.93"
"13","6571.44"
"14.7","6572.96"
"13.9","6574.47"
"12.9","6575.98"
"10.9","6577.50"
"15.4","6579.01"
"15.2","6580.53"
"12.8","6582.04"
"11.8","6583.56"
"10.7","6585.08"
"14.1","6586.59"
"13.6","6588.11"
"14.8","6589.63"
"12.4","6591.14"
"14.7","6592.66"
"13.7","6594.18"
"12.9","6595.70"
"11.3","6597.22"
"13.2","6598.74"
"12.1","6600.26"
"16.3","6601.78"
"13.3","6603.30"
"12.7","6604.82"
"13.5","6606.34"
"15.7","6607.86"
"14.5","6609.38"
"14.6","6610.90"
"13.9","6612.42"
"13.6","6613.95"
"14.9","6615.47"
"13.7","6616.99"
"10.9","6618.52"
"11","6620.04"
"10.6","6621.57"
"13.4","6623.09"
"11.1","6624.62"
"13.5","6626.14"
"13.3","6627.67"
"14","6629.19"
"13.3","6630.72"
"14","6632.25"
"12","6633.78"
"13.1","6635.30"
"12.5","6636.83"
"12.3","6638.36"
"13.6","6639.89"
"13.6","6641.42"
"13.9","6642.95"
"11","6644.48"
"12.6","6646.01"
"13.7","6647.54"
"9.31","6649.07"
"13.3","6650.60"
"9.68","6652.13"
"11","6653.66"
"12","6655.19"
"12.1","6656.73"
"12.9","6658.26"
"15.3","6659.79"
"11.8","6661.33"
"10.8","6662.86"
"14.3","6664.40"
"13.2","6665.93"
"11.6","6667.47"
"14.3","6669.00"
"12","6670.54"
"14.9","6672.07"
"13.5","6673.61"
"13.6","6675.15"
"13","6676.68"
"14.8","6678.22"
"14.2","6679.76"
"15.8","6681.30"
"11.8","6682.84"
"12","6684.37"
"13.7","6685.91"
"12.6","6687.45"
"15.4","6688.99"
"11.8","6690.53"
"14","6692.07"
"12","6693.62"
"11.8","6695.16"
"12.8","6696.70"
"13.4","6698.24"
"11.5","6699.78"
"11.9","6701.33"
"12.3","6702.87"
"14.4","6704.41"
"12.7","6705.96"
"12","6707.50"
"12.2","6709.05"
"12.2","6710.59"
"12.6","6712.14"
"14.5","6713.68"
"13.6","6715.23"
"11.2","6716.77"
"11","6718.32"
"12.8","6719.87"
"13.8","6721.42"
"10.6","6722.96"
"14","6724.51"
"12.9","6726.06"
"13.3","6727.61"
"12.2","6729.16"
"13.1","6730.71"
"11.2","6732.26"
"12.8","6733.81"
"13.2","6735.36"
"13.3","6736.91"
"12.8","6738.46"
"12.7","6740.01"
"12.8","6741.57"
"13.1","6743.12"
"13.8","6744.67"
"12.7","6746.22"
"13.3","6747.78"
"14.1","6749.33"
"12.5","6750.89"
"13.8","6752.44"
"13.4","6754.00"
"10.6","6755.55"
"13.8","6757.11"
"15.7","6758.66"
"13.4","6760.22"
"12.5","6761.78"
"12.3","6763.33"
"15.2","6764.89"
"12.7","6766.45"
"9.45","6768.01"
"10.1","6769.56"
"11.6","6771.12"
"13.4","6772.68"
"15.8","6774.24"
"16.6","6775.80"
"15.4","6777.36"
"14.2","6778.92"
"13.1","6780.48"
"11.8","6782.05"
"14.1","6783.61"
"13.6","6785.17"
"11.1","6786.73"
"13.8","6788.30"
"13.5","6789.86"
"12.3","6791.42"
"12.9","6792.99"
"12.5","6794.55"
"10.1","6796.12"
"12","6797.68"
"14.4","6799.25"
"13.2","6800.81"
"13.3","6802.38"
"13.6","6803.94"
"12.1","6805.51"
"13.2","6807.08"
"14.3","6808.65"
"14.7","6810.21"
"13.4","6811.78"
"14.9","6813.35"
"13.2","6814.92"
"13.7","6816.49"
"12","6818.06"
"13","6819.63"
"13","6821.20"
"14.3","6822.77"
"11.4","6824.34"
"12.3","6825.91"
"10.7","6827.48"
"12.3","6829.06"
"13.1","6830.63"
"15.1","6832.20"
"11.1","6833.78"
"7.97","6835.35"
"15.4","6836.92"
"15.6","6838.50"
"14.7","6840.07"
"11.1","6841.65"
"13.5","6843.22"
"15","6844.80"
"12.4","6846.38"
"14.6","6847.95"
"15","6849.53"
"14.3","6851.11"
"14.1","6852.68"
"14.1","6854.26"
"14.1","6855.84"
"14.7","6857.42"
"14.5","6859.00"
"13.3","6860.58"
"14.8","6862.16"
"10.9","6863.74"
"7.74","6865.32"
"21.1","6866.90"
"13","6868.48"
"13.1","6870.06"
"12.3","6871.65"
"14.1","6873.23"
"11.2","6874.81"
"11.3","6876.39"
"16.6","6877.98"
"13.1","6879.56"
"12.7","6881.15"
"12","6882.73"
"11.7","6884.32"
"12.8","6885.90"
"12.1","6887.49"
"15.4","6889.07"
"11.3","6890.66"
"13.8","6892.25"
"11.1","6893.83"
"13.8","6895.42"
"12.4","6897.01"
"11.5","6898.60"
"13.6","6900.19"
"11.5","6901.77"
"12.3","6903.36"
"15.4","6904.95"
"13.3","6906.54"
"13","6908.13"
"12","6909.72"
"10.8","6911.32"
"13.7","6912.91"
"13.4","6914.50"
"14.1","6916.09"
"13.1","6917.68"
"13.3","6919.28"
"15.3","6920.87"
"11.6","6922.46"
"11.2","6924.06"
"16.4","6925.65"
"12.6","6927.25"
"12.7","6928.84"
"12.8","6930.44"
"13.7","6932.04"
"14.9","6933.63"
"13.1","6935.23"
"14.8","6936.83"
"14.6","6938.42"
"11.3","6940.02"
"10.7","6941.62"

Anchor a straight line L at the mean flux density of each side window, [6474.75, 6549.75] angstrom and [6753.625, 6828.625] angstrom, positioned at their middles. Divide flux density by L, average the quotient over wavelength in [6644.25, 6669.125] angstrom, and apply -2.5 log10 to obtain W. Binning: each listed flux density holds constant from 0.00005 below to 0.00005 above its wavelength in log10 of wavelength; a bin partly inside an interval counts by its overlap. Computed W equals 0.07 mag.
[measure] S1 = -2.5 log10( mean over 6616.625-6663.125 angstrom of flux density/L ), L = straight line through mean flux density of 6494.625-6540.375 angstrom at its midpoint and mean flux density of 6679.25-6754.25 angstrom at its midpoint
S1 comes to 0.04 mag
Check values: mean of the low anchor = 13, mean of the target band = 12.4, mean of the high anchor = 12.9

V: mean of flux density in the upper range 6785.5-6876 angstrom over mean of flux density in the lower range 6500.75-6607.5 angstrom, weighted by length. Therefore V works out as 1.0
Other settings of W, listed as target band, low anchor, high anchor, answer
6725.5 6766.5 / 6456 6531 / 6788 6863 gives 0.02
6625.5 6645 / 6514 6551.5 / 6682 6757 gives -0.04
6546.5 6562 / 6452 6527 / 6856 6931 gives 0.09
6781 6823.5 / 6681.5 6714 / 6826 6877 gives 0.00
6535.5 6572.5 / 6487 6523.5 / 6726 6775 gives 0.07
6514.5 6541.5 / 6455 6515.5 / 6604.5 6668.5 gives 0.06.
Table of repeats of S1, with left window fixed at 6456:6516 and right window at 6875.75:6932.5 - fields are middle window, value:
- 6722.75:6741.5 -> 0.04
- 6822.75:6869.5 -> -0.03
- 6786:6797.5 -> 0.07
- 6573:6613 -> -0.01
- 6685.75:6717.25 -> 0.04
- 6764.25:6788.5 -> -0.01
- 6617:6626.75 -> 0.13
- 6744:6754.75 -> -0.01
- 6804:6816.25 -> -0.05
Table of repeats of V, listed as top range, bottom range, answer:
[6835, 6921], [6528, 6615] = 1.02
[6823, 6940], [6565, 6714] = 1.01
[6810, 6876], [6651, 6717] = 1.03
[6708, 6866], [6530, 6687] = 1.01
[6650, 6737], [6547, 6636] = 0.99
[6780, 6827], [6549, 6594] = 1.02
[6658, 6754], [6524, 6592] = 1.02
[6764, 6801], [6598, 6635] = 0.98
